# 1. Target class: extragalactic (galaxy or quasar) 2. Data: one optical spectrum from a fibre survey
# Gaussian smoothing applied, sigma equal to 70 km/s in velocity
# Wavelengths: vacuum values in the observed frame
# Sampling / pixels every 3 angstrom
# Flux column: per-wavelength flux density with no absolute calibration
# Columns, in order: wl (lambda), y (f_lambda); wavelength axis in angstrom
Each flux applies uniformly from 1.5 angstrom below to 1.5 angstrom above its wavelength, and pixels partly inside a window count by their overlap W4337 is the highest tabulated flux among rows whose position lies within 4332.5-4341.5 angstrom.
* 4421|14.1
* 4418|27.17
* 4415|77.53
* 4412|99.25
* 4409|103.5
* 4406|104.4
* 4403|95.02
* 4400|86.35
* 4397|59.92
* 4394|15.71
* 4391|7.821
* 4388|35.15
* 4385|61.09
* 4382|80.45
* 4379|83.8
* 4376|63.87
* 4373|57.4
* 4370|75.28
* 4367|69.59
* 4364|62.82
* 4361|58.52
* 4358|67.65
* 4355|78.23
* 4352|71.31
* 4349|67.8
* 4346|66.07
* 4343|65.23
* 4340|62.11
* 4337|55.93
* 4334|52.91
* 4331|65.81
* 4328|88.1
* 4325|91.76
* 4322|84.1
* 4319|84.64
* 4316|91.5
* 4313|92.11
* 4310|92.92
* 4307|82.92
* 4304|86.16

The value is 62.11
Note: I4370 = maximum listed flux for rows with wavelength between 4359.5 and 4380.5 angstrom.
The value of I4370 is 83.8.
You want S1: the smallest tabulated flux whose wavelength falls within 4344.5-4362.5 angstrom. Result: 58.52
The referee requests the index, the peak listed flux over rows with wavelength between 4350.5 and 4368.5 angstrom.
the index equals 78.23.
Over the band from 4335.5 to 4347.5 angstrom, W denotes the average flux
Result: 62.3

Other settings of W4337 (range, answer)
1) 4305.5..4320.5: 92.92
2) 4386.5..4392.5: 35.15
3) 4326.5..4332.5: 88.1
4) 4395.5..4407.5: 104.4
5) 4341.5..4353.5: 71.31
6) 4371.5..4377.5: 63.87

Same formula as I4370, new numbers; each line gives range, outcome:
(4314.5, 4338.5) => 91.76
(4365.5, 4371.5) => 75.28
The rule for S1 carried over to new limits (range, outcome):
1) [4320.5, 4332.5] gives 65.81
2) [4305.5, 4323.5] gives 82.92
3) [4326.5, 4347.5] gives 52.91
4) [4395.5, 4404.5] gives 59.92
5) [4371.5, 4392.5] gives 7.821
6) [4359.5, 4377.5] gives 57.4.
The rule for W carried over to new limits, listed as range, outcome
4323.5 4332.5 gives 81.9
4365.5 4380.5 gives 70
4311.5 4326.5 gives 88.8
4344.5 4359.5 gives 70.2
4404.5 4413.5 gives 102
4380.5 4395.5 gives 40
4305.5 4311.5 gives 87.9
